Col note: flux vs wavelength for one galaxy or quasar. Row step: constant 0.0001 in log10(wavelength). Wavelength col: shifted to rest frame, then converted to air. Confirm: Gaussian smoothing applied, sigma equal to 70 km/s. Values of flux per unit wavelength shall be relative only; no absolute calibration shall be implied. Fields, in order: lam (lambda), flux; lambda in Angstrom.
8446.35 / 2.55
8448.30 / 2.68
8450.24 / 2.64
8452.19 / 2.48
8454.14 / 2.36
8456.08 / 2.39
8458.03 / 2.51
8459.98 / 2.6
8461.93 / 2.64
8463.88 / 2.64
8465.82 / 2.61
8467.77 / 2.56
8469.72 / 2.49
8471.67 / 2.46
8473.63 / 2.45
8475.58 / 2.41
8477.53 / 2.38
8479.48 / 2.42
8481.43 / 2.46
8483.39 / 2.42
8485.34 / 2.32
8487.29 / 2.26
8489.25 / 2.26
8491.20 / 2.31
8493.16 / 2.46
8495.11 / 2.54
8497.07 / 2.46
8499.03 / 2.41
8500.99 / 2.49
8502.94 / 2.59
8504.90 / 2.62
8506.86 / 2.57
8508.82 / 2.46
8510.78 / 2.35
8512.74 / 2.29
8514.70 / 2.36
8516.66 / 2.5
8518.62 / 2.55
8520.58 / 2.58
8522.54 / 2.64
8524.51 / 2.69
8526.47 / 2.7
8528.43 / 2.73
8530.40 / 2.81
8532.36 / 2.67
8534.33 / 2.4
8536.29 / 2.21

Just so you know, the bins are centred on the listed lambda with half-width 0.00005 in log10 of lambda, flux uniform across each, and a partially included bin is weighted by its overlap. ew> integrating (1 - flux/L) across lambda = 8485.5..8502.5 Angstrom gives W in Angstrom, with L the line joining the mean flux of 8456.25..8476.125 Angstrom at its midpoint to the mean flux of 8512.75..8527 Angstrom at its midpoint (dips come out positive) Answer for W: 0.95 Angstrom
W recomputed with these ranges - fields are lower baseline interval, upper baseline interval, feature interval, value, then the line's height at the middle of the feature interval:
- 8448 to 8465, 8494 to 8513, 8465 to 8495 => 1.1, 2.51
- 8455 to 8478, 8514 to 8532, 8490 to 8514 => 1.1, 2.58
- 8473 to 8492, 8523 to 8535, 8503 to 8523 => 0.6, 2.57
